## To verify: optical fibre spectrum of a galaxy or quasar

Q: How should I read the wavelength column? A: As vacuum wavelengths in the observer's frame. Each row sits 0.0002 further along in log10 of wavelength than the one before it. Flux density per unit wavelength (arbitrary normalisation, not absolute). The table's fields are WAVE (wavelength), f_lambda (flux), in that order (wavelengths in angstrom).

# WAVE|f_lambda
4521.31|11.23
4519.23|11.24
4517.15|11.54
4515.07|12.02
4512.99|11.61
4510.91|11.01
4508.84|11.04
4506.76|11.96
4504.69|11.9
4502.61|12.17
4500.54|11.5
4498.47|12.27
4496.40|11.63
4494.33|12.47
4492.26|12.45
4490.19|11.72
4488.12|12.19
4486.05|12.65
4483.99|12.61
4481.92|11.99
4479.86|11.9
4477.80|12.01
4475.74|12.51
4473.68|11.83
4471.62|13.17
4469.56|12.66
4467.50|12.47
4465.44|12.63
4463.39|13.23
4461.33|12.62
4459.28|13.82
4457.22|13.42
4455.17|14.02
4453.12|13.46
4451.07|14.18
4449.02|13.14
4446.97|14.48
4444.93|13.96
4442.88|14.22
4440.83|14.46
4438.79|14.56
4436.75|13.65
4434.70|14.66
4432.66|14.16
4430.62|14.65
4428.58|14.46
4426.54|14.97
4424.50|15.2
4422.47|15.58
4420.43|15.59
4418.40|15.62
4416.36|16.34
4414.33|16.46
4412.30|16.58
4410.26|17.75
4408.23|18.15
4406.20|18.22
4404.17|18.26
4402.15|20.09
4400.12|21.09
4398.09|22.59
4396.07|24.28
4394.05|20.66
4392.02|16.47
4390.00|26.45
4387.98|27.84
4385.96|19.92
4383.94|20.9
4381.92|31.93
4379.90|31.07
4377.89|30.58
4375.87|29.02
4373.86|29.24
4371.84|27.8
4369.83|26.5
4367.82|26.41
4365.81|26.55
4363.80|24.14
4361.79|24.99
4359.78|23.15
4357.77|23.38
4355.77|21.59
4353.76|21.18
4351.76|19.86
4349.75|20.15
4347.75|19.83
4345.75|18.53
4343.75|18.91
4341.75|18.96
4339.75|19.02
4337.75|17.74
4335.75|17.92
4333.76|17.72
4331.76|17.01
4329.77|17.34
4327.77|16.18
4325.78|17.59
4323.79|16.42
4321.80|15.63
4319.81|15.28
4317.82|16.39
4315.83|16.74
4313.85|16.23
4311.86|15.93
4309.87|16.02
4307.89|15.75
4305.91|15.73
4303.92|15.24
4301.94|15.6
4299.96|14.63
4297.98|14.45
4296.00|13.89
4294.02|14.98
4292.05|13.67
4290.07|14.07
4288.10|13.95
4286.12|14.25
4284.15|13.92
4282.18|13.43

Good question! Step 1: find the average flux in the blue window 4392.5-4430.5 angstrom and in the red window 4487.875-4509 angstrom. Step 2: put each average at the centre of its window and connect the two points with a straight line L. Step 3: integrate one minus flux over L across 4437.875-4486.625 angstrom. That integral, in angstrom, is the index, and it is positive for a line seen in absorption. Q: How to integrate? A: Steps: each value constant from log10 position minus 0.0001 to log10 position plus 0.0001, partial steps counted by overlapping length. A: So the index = 4.1 angstrom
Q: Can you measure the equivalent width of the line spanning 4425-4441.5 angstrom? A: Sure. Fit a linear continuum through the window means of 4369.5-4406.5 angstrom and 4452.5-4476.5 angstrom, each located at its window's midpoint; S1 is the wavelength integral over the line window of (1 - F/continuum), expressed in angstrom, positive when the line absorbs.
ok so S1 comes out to 3.0 angstrom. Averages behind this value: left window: 24.4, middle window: 14.5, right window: 13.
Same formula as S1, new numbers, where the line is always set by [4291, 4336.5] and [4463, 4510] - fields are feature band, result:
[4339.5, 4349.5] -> -2.5 angstrom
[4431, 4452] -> -1.6 angstrom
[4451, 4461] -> -0.6 angstrom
